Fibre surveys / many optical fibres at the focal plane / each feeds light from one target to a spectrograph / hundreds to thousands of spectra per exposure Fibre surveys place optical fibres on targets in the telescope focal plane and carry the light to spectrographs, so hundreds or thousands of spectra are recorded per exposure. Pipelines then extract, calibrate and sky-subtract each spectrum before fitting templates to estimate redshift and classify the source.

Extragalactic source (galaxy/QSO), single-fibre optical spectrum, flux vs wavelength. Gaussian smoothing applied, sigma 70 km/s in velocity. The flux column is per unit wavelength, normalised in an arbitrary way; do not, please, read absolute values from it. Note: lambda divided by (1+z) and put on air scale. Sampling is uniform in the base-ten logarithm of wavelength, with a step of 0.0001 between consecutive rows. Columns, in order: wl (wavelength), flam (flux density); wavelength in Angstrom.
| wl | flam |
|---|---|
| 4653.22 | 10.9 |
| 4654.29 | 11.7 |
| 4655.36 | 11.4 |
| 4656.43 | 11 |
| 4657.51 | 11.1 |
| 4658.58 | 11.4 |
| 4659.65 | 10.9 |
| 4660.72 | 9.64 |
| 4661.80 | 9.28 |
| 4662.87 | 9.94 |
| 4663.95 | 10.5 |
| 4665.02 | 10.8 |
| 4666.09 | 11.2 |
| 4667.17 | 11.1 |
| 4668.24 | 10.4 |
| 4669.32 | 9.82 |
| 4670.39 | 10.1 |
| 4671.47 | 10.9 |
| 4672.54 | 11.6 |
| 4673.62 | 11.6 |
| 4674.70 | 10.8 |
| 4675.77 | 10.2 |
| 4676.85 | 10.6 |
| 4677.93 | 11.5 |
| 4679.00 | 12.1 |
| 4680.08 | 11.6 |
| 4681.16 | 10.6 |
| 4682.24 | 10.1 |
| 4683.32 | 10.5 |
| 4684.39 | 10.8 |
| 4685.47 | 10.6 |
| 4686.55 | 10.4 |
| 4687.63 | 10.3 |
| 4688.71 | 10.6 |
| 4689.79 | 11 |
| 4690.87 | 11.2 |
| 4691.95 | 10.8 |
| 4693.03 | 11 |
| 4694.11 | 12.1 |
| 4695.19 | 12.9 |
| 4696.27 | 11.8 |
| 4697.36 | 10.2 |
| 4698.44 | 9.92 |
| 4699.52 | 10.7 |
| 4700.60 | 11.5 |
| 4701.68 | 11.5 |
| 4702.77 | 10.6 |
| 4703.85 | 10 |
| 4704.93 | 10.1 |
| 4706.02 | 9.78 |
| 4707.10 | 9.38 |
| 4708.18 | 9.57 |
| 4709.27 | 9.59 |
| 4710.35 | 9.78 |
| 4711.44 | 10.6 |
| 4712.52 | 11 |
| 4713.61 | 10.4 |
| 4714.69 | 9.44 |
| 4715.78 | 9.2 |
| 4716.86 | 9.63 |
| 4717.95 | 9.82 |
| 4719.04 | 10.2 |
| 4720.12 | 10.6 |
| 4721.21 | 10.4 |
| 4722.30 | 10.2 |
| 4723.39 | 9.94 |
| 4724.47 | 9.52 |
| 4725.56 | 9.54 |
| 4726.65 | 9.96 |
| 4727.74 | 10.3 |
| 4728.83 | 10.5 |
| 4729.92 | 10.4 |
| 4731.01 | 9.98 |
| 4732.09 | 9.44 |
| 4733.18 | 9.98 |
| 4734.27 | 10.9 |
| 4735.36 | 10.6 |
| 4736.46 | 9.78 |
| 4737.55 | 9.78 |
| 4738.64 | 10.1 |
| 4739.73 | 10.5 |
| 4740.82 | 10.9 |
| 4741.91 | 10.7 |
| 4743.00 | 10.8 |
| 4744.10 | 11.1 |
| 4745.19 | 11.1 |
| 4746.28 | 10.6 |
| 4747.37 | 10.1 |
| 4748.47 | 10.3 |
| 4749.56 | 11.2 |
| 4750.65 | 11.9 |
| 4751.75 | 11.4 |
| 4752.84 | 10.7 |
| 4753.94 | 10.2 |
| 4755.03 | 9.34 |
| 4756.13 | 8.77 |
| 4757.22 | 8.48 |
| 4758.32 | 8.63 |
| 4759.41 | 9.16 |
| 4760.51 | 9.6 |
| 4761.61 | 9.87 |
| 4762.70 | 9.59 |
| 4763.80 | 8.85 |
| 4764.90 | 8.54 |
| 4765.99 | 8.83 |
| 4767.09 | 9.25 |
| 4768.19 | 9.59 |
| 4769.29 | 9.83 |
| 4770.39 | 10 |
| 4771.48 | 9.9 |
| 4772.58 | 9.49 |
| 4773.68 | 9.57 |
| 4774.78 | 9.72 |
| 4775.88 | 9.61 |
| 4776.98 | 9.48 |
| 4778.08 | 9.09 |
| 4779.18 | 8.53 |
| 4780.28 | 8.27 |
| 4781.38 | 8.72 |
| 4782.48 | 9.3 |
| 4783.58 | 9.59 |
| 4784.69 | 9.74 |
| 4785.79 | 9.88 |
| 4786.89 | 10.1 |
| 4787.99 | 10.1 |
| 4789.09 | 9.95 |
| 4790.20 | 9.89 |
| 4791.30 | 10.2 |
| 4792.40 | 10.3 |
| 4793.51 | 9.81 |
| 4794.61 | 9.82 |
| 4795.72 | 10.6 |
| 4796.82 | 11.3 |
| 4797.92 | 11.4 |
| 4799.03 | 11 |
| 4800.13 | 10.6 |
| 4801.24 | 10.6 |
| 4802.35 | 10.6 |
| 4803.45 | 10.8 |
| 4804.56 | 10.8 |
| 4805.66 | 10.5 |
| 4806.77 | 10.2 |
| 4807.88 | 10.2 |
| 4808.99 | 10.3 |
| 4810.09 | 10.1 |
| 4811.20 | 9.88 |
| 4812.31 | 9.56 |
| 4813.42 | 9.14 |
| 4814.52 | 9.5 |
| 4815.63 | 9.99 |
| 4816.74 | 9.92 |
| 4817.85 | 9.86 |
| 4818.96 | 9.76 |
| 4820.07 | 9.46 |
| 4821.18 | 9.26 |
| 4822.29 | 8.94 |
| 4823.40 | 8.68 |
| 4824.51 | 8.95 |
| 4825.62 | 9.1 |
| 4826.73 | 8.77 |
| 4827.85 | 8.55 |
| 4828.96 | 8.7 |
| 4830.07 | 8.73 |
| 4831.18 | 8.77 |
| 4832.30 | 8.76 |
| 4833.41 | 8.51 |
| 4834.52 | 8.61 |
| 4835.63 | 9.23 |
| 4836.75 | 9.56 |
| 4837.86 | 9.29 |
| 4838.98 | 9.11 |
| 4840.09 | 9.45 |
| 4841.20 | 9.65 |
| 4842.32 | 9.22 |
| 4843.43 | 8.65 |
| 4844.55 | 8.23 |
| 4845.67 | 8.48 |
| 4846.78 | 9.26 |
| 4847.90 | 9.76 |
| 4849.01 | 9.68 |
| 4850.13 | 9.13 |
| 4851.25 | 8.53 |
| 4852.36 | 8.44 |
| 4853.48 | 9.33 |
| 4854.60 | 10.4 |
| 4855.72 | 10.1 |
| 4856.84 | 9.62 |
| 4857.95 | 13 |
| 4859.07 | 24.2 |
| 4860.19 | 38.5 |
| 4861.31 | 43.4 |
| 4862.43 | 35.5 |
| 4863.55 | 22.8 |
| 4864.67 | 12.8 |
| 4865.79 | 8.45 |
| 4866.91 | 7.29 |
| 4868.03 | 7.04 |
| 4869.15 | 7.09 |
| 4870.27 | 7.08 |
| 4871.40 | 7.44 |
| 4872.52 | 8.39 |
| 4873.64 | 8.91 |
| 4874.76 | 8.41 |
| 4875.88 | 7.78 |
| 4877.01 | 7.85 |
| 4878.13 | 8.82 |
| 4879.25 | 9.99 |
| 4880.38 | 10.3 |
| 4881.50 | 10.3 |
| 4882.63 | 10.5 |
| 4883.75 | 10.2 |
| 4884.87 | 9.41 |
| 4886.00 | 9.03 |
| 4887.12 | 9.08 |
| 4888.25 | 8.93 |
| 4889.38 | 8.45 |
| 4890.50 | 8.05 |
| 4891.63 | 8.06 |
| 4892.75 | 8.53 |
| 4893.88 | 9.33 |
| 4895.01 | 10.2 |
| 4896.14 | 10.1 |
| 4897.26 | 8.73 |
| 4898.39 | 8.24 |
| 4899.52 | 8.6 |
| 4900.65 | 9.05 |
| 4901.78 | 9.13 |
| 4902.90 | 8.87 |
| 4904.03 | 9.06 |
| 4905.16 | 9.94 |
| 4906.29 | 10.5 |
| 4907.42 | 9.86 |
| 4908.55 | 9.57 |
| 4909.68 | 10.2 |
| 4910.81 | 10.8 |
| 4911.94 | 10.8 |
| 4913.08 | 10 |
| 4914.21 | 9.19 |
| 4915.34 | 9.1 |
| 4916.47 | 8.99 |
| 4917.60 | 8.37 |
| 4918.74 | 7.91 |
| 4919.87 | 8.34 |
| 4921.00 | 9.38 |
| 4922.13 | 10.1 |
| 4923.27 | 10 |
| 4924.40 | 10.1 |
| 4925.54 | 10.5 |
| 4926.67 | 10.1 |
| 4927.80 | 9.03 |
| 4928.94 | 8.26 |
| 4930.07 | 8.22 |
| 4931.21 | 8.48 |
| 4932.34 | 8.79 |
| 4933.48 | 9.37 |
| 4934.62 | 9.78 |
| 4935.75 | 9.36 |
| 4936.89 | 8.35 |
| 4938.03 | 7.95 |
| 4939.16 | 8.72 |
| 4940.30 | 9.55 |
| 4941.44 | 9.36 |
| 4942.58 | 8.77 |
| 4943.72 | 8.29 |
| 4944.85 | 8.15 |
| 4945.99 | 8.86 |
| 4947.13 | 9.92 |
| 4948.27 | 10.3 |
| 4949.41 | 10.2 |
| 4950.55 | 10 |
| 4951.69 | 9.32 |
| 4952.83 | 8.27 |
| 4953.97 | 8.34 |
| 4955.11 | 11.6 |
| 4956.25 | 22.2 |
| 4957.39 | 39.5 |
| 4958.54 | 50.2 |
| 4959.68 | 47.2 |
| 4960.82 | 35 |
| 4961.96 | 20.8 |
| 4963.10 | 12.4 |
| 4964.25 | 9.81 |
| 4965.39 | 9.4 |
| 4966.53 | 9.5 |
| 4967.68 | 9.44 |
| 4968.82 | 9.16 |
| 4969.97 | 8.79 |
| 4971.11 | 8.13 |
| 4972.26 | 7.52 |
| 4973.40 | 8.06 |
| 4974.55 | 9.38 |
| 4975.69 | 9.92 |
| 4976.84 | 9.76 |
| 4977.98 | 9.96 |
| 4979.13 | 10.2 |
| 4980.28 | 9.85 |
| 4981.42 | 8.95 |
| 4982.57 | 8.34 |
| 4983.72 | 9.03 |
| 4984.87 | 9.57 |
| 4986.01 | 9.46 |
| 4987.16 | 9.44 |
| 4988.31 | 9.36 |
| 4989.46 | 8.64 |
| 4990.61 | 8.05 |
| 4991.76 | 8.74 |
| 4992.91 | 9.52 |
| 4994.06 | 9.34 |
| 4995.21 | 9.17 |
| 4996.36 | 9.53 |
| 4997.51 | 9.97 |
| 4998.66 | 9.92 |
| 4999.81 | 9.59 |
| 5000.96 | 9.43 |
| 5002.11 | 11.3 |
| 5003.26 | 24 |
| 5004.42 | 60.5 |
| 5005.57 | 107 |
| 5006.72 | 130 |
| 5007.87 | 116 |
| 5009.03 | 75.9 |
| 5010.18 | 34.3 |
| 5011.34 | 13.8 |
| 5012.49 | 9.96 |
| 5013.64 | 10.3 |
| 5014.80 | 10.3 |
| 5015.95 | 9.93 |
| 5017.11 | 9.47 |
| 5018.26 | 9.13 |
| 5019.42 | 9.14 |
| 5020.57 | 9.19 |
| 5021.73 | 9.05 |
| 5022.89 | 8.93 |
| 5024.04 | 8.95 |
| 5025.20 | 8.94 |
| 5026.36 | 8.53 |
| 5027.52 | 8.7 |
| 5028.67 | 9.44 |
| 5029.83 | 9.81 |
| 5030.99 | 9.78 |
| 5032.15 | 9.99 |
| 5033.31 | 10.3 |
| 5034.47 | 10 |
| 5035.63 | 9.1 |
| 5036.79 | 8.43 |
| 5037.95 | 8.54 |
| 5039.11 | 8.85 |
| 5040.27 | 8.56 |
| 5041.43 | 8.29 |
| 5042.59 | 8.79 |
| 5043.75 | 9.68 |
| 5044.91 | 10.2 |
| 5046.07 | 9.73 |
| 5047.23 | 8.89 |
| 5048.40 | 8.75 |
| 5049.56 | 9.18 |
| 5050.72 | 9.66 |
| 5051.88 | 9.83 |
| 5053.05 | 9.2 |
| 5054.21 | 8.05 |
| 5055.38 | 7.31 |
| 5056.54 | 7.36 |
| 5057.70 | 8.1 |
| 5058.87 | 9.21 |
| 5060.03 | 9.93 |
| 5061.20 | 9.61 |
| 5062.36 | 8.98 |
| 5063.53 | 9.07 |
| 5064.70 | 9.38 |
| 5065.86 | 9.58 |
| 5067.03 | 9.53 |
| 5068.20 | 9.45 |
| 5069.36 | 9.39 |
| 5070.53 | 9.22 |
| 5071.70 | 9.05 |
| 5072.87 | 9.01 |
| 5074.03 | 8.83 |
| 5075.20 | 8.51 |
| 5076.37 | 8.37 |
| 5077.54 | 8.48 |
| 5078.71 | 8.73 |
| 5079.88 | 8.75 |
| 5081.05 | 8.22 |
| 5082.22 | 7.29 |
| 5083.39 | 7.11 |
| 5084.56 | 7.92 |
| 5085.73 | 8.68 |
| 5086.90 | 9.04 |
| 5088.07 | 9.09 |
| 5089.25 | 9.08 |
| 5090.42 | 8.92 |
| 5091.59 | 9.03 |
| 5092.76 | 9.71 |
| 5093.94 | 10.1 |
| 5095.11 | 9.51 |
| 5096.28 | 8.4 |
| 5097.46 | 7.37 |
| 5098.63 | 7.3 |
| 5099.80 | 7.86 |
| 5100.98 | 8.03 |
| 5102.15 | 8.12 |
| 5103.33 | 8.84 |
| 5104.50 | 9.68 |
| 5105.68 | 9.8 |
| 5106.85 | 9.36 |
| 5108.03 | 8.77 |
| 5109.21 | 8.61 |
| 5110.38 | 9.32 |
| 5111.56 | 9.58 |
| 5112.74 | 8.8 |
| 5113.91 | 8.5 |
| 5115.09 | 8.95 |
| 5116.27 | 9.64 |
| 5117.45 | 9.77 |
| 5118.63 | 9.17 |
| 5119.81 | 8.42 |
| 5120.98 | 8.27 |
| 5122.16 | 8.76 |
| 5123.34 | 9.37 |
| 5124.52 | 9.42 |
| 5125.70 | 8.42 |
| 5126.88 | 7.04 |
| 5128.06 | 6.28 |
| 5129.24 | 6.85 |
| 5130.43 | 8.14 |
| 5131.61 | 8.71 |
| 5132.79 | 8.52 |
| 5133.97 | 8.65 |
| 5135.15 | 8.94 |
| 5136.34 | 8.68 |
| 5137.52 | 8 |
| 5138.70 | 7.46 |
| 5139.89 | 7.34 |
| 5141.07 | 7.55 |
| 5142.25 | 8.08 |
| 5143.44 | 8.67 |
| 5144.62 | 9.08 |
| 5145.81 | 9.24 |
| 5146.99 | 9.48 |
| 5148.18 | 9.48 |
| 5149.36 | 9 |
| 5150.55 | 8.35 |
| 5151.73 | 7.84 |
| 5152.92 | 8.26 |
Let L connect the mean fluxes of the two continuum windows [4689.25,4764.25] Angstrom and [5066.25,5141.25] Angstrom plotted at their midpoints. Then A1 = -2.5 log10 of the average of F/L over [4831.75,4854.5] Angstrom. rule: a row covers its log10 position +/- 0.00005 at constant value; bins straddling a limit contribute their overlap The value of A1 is 0.08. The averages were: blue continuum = 10.3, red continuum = 8.63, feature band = 9.07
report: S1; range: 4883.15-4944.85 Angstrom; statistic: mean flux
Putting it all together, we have 9.2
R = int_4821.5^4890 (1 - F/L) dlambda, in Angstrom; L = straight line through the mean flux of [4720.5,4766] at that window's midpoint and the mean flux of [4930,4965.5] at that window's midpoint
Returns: 8.1 Angstrom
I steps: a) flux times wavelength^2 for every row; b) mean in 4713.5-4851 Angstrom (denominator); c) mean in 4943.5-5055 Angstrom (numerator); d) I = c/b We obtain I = 1.8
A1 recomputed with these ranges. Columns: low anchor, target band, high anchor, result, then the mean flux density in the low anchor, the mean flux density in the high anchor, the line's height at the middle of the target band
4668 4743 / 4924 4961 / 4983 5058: 0.13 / 10.5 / 16.7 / 15.2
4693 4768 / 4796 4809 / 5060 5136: -0.09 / 10.2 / 8.75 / 9.9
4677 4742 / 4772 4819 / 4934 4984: 0.14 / 10.4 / 12.9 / 11.3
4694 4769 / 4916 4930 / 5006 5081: 0.35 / 10.2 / 14.3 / 12.7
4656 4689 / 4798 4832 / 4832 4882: 0.18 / 10.7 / 11.7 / 11.5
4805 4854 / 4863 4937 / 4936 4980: 0.23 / 9.27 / 13.4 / 11.5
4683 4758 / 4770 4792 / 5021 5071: 0.06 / 10.4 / 9.12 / 10.1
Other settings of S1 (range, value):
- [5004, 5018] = 47.9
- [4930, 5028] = 16.9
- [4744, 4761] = 10.1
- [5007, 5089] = 12.3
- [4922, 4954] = 9.19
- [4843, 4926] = 10.8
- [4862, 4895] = 10.1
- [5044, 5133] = 8.78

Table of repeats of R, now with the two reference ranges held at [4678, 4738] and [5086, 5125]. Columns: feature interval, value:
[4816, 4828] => 0.91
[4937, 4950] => 0.63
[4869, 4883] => 1.55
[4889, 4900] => 1.00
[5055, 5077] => 0.28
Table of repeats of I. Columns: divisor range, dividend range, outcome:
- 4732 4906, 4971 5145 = 1.30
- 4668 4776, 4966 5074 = 1.58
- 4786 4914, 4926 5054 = 1.53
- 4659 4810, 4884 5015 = 1.61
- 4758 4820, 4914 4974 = 1.33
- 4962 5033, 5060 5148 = 0.52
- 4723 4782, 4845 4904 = 1.21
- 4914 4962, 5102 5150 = 0.72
